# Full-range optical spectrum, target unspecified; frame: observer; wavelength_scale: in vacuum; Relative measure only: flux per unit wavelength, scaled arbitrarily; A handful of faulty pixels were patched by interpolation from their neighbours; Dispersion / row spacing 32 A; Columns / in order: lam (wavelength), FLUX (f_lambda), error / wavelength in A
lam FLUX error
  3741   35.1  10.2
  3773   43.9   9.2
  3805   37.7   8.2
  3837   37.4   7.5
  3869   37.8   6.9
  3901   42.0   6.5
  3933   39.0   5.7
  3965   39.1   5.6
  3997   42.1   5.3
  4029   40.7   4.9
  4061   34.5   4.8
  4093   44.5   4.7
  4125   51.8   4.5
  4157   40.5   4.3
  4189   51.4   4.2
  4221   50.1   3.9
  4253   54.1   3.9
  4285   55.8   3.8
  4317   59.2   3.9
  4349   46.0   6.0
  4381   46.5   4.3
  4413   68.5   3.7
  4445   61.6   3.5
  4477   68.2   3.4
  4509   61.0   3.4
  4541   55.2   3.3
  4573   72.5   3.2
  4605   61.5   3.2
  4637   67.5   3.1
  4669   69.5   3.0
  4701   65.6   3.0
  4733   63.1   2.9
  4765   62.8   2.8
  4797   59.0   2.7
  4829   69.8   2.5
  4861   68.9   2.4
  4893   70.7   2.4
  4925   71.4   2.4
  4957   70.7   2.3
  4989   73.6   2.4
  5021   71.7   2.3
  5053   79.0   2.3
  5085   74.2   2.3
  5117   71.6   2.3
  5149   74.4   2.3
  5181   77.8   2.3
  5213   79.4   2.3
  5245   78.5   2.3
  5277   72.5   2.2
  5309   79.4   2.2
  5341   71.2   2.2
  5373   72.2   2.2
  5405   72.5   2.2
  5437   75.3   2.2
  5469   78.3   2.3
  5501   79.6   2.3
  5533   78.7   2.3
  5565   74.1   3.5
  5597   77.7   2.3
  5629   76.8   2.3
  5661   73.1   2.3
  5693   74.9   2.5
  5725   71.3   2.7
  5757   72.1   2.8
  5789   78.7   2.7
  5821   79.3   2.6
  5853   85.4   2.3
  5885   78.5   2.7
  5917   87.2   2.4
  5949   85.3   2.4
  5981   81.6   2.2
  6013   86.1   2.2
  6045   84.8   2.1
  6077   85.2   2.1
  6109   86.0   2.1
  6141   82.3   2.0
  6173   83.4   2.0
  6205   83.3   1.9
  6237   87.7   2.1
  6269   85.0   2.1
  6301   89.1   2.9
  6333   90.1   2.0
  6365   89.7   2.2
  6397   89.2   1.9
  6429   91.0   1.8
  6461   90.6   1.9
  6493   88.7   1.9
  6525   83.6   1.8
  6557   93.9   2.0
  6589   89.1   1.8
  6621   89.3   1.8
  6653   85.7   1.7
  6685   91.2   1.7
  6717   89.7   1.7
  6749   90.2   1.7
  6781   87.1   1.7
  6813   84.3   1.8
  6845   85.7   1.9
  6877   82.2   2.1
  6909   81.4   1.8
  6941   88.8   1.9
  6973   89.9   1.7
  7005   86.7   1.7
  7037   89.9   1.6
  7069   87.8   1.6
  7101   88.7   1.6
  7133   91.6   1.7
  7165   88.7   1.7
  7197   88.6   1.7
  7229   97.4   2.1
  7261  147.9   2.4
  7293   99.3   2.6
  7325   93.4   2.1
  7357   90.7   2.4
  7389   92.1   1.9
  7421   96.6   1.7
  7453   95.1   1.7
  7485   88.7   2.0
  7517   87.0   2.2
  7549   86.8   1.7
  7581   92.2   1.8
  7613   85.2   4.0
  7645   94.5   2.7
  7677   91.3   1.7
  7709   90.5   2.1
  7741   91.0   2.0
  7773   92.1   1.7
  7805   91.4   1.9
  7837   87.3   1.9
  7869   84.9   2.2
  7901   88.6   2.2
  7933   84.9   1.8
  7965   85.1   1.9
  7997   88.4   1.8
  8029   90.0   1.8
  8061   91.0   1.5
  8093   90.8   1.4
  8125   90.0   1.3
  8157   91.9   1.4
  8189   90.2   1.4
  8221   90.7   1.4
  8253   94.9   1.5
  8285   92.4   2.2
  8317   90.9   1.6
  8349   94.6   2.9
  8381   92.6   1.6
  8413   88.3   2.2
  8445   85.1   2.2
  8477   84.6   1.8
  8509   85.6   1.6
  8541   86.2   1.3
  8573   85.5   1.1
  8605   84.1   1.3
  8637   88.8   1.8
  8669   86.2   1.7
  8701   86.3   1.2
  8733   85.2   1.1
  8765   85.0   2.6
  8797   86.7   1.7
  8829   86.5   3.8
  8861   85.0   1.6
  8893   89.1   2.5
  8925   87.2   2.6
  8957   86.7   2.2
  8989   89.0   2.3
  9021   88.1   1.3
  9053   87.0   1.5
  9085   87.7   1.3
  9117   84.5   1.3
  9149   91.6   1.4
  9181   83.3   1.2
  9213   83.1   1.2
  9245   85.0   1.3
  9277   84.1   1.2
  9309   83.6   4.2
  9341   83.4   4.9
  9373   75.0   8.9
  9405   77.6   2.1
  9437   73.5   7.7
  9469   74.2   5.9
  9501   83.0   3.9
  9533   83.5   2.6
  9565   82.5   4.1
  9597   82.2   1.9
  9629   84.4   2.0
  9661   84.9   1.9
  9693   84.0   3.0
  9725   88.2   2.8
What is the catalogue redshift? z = 0.11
